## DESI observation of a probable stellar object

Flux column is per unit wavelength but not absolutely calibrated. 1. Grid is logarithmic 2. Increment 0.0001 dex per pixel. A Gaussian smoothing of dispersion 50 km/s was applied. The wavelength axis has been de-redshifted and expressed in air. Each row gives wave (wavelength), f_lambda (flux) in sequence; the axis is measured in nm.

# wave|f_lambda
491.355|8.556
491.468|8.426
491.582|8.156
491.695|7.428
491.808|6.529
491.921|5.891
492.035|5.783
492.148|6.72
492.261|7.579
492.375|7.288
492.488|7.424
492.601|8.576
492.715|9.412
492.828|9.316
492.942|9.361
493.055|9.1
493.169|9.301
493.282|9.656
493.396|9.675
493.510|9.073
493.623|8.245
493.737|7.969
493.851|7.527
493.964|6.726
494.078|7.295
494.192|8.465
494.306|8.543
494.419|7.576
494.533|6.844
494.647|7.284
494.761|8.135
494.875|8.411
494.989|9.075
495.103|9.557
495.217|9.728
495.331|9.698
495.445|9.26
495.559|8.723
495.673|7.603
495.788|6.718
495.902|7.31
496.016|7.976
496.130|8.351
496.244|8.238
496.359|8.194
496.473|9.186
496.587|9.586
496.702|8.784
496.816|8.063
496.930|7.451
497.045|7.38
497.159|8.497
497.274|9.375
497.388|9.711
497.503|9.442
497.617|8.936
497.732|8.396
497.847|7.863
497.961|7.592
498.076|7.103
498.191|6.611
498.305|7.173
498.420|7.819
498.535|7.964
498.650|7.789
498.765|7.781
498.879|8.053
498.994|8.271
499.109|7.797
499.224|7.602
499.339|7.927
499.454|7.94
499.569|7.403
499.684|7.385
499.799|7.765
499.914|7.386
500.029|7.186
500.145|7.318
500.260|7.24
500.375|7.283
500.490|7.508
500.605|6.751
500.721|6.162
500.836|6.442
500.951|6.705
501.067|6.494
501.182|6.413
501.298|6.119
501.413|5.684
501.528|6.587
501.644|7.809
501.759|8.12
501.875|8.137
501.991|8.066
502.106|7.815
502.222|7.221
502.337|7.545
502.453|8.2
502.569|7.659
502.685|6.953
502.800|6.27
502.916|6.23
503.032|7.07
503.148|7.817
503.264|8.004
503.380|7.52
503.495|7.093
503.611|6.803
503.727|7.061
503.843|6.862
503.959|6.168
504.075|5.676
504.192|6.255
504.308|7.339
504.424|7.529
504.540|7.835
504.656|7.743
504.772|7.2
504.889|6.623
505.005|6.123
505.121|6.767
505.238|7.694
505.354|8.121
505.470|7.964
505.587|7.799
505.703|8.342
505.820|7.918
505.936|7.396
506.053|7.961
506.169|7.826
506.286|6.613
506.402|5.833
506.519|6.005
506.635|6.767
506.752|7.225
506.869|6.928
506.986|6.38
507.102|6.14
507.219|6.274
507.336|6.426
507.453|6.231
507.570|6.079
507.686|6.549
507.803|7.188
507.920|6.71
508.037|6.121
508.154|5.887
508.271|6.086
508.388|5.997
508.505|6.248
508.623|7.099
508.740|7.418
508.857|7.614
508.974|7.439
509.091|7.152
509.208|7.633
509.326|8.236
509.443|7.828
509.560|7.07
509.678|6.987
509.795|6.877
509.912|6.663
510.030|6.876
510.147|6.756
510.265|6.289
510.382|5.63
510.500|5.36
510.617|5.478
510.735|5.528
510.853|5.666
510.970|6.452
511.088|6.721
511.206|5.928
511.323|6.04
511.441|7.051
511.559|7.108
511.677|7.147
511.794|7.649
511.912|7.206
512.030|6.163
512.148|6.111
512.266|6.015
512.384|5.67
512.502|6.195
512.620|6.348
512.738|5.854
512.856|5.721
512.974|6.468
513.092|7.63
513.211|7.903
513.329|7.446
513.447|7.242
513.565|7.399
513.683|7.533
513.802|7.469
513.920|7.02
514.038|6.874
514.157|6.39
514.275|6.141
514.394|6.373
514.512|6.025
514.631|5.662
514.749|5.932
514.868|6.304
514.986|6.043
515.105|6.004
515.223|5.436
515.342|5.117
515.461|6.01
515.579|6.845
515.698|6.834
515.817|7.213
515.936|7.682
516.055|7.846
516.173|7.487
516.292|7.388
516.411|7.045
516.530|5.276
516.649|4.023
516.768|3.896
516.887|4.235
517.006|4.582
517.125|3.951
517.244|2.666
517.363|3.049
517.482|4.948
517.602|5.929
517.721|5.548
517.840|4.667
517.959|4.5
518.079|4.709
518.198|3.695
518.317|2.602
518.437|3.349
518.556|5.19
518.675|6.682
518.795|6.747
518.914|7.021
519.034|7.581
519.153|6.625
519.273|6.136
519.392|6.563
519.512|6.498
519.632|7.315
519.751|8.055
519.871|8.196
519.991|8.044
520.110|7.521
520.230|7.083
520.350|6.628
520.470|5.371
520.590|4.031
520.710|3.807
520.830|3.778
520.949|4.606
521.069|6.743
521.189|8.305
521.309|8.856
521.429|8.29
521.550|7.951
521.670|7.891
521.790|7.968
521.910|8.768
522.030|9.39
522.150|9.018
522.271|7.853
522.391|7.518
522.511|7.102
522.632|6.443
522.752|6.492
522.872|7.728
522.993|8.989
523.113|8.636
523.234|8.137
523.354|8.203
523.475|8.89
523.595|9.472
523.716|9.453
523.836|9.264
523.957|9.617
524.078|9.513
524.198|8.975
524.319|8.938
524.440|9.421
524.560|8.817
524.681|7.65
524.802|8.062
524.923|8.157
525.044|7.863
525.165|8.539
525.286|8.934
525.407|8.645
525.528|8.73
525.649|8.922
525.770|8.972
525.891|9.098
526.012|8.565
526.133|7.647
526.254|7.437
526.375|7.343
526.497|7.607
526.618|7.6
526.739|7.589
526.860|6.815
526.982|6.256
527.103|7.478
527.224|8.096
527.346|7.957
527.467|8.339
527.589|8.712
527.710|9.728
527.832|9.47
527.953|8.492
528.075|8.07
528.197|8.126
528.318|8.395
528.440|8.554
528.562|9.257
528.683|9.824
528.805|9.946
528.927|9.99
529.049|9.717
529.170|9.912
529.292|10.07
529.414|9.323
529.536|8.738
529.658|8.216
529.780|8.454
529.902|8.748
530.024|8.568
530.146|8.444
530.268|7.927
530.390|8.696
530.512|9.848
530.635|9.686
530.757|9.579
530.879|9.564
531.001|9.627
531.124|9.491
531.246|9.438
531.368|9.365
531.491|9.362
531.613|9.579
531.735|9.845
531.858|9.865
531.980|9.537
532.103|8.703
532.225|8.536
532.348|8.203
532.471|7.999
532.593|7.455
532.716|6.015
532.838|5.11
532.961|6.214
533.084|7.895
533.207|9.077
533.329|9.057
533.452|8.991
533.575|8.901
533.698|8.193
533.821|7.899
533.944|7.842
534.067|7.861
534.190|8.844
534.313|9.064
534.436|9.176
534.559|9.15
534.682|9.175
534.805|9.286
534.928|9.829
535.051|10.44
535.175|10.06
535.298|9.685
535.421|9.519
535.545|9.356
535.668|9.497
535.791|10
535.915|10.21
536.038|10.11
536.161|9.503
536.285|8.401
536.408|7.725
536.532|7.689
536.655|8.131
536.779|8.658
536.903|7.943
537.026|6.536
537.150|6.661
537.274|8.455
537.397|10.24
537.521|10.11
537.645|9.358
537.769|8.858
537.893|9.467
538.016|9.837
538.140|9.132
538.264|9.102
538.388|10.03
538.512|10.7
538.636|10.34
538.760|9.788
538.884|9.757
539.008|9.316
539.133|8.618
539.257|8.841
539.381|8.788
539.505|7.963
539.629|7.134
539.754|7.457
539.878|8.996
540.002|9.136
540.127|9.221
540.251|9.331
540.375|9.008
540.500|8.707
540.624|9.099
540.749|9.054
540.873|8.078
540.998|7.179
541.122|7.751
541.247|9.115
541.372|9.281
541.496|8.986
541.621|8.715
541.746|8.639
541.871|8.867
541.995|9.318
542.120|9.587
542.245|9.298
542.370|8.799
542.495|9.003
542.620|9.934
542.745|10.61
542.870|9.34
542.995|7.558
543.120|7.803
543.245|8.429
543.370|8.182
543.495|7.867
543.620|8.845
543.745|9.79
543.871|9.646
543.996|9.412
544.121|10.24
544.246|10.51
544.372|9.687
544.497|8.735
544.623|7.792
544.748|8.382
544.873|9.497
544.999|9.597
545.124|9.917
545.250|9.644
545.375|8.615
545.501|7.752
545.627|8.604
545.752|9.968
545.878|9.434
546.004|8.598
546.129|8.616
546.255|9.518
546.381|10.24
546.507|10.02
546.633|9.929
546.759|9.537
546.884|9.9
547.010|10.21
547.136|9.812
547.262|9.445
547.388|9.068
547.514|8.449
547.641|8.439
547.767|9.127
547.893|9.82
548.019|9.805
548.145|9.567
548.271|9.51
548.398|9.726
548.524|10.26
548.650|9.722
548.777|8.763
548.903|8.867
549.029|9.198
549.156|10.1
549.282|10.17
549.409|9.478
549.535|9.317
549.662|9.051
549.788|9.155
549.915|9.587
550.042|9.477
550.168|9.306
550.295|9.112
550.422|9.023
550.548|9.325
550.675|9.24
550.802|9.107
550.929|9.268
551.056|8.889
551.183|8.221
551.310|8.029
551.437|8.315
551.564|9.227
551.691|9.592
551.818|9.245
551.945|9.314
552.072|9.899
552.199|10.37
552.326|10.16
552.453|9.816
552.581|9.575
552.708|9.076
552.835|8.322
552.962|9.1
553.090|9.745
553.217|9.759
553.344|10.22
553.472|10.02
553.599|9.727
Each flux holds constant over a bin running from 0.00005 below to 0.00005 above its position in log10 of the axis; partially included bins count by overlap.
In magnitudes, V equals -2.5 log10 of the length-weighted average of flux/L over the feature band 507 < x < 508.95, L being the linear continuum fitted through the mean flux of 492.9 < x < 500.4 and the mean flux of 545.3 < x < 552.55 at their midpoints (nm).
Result 0.28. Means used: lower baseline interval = 8.16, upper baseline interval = 9.34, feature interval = 6.52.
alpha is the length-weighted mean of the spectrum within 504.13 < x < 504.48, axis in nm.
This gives 7.01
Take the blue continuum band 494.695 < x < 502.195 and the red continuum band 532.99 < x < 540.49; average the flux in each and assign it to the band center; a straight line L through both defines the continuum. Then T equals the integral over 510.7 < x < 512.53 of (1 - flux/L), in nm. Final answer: 0.40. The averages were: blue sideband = 7.85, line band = 6.43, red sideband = 8.97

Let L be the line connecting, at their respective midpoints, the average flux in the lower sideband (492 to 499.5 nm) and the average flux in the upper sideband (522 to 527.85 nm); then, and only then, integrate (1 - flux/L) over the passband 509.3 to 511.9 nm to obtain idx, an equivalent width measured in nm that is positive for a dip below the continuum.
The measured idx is 0.53 nm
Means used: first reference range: 8.22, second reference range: 8.31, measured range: 6.6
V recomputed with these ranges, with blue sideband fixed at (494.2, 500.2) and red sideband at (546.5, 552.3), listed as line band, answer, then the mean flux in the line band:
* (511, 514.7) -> 0.26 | 6.66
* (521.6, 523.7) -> 0.07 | 8.17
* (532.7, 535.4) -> 0.05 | 8.59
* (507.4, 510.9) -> 0.26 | 6.63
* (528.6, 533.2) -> 0.01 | 8.85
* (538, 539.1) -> -0.07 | 9.74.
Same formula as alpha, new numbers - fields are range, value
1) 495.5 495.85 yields 7.67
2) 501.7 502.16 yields 8.04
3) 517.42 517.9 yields 5.26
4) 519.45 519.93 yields 7.51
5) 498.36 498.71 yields 7.83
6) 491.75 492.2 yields 6.23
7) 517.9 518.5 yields 3.78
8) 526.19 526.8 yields 7.52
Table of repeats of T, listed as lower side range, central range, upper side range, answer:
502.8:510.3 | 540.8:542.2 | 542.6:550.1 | 0.05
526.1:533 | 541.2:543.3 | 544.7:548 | 0.03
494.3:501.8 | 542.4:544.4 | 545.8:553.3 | 0.01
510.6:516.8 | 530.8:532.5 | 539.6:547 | -0.26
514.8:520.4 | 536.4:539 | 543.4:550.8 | -0.24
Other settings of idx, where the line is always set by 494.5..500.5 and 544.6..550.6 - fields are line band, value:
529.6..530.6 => 0.030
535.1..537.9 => 0.034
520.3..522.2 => 0.379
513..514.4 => 0.224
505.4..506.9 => 0.182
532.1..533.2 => 0.198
